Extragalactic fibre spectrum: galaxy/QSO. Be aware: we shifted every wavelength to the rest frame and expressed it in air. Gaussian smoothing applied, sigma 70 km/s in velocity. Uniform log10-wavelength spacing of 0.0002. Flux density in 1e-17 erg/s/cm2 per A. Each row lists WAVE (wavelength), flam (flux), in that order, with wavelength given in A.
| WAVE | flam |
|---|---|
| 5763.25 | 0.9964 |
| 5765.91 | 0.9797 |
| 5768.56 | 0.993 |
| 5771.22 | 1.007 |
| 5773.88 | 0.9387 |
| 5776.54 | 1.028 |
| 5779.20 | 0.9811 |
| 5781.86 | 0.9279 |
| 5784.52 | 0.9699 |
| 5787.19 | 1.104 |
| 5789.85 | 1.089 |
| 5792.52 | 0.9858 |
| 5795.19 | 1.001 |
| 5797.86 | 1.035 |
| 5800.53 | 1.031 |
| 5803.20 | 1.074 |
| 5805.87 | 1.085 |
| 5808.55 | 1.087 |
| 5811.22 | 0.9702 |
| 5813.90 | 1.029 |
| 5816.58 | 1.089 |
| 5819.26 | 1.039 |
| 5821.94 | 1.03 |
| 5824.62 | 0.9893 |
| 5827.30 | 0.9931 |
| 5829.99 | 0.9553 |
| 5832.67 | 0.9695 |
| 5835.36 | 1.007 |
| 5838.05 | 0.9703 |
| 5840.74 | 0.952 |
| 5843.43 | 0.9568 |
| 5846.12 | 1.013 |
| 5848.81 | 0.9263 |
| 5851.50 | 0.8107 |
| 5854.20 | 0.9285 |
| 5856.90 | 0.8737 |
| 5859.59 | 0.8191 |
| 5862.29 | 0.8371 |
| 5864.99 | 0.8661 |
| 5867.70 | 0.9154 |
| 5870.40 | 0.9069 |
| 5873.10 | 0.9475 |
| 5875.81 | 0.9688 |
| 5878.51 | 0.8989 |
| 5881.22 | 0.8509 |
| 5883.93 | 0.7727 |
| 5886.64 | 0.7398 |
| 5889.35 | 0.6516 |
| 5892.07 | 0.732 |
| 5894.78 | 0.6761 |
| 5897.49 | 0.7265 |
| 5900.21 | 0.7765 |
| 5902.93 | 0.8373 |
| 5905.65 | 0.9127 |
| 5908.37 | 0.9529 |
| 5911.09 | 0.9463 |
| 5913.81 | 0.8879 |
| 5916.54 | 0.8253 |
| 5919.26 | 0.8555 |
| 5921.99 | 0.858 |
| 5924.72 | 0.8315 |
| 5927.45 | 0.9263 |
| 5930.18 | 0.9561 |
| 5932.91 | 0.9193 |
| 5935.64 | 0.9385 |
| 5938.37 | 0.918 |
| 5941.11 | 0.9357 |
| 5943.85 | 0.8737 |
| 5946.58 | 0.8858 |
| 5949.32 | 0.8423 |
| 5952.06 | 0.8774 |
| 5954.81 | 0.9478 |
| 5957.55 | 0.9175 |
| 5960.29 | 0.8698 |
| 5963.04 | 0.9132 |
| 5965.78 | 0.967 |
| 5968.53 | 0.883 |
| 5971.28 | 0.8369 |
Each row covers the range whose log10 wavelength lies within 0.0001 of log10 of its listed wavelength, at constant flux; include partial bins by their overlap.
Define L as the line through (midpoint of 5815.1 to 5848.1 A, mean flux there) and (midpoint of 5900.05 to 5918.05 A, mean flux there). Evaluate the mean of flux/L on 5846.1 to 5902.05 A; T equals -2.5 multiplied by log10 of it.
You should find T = 0.12 mag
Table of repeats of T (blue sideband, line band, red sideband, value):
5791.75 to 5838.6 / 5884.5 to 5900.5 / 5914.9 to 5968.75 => 0.30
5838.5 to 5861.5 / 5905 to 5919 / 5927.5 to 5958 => 0.01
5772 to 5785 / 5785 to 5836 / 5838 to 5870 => -0.10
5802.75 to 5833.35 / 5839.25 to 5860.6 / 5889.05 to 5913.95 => 0.04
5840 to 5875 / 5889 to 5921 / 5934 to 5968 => 0.11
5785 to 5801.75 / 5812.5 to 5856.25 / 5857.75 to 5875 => -0.03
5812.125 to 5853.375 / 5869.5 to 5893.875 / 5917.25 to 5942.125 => 0.14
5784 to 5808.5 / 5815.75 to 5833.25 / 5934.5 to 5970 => 0.01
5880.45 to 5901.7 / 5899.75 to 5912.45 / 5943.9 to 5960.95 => -0.15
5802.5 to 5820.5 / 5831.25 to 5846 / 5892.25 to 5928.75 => 0.02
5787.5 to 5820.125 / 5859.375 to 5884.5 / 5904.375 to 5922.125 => 0.08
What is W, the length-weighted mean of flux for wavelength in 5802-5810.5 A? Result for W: 1.07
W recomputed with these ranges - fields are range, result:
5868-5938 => 0.854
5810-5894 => 0.914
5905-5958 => 0.9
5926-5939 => 0.932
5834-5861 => 0.926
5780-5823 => 1.03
